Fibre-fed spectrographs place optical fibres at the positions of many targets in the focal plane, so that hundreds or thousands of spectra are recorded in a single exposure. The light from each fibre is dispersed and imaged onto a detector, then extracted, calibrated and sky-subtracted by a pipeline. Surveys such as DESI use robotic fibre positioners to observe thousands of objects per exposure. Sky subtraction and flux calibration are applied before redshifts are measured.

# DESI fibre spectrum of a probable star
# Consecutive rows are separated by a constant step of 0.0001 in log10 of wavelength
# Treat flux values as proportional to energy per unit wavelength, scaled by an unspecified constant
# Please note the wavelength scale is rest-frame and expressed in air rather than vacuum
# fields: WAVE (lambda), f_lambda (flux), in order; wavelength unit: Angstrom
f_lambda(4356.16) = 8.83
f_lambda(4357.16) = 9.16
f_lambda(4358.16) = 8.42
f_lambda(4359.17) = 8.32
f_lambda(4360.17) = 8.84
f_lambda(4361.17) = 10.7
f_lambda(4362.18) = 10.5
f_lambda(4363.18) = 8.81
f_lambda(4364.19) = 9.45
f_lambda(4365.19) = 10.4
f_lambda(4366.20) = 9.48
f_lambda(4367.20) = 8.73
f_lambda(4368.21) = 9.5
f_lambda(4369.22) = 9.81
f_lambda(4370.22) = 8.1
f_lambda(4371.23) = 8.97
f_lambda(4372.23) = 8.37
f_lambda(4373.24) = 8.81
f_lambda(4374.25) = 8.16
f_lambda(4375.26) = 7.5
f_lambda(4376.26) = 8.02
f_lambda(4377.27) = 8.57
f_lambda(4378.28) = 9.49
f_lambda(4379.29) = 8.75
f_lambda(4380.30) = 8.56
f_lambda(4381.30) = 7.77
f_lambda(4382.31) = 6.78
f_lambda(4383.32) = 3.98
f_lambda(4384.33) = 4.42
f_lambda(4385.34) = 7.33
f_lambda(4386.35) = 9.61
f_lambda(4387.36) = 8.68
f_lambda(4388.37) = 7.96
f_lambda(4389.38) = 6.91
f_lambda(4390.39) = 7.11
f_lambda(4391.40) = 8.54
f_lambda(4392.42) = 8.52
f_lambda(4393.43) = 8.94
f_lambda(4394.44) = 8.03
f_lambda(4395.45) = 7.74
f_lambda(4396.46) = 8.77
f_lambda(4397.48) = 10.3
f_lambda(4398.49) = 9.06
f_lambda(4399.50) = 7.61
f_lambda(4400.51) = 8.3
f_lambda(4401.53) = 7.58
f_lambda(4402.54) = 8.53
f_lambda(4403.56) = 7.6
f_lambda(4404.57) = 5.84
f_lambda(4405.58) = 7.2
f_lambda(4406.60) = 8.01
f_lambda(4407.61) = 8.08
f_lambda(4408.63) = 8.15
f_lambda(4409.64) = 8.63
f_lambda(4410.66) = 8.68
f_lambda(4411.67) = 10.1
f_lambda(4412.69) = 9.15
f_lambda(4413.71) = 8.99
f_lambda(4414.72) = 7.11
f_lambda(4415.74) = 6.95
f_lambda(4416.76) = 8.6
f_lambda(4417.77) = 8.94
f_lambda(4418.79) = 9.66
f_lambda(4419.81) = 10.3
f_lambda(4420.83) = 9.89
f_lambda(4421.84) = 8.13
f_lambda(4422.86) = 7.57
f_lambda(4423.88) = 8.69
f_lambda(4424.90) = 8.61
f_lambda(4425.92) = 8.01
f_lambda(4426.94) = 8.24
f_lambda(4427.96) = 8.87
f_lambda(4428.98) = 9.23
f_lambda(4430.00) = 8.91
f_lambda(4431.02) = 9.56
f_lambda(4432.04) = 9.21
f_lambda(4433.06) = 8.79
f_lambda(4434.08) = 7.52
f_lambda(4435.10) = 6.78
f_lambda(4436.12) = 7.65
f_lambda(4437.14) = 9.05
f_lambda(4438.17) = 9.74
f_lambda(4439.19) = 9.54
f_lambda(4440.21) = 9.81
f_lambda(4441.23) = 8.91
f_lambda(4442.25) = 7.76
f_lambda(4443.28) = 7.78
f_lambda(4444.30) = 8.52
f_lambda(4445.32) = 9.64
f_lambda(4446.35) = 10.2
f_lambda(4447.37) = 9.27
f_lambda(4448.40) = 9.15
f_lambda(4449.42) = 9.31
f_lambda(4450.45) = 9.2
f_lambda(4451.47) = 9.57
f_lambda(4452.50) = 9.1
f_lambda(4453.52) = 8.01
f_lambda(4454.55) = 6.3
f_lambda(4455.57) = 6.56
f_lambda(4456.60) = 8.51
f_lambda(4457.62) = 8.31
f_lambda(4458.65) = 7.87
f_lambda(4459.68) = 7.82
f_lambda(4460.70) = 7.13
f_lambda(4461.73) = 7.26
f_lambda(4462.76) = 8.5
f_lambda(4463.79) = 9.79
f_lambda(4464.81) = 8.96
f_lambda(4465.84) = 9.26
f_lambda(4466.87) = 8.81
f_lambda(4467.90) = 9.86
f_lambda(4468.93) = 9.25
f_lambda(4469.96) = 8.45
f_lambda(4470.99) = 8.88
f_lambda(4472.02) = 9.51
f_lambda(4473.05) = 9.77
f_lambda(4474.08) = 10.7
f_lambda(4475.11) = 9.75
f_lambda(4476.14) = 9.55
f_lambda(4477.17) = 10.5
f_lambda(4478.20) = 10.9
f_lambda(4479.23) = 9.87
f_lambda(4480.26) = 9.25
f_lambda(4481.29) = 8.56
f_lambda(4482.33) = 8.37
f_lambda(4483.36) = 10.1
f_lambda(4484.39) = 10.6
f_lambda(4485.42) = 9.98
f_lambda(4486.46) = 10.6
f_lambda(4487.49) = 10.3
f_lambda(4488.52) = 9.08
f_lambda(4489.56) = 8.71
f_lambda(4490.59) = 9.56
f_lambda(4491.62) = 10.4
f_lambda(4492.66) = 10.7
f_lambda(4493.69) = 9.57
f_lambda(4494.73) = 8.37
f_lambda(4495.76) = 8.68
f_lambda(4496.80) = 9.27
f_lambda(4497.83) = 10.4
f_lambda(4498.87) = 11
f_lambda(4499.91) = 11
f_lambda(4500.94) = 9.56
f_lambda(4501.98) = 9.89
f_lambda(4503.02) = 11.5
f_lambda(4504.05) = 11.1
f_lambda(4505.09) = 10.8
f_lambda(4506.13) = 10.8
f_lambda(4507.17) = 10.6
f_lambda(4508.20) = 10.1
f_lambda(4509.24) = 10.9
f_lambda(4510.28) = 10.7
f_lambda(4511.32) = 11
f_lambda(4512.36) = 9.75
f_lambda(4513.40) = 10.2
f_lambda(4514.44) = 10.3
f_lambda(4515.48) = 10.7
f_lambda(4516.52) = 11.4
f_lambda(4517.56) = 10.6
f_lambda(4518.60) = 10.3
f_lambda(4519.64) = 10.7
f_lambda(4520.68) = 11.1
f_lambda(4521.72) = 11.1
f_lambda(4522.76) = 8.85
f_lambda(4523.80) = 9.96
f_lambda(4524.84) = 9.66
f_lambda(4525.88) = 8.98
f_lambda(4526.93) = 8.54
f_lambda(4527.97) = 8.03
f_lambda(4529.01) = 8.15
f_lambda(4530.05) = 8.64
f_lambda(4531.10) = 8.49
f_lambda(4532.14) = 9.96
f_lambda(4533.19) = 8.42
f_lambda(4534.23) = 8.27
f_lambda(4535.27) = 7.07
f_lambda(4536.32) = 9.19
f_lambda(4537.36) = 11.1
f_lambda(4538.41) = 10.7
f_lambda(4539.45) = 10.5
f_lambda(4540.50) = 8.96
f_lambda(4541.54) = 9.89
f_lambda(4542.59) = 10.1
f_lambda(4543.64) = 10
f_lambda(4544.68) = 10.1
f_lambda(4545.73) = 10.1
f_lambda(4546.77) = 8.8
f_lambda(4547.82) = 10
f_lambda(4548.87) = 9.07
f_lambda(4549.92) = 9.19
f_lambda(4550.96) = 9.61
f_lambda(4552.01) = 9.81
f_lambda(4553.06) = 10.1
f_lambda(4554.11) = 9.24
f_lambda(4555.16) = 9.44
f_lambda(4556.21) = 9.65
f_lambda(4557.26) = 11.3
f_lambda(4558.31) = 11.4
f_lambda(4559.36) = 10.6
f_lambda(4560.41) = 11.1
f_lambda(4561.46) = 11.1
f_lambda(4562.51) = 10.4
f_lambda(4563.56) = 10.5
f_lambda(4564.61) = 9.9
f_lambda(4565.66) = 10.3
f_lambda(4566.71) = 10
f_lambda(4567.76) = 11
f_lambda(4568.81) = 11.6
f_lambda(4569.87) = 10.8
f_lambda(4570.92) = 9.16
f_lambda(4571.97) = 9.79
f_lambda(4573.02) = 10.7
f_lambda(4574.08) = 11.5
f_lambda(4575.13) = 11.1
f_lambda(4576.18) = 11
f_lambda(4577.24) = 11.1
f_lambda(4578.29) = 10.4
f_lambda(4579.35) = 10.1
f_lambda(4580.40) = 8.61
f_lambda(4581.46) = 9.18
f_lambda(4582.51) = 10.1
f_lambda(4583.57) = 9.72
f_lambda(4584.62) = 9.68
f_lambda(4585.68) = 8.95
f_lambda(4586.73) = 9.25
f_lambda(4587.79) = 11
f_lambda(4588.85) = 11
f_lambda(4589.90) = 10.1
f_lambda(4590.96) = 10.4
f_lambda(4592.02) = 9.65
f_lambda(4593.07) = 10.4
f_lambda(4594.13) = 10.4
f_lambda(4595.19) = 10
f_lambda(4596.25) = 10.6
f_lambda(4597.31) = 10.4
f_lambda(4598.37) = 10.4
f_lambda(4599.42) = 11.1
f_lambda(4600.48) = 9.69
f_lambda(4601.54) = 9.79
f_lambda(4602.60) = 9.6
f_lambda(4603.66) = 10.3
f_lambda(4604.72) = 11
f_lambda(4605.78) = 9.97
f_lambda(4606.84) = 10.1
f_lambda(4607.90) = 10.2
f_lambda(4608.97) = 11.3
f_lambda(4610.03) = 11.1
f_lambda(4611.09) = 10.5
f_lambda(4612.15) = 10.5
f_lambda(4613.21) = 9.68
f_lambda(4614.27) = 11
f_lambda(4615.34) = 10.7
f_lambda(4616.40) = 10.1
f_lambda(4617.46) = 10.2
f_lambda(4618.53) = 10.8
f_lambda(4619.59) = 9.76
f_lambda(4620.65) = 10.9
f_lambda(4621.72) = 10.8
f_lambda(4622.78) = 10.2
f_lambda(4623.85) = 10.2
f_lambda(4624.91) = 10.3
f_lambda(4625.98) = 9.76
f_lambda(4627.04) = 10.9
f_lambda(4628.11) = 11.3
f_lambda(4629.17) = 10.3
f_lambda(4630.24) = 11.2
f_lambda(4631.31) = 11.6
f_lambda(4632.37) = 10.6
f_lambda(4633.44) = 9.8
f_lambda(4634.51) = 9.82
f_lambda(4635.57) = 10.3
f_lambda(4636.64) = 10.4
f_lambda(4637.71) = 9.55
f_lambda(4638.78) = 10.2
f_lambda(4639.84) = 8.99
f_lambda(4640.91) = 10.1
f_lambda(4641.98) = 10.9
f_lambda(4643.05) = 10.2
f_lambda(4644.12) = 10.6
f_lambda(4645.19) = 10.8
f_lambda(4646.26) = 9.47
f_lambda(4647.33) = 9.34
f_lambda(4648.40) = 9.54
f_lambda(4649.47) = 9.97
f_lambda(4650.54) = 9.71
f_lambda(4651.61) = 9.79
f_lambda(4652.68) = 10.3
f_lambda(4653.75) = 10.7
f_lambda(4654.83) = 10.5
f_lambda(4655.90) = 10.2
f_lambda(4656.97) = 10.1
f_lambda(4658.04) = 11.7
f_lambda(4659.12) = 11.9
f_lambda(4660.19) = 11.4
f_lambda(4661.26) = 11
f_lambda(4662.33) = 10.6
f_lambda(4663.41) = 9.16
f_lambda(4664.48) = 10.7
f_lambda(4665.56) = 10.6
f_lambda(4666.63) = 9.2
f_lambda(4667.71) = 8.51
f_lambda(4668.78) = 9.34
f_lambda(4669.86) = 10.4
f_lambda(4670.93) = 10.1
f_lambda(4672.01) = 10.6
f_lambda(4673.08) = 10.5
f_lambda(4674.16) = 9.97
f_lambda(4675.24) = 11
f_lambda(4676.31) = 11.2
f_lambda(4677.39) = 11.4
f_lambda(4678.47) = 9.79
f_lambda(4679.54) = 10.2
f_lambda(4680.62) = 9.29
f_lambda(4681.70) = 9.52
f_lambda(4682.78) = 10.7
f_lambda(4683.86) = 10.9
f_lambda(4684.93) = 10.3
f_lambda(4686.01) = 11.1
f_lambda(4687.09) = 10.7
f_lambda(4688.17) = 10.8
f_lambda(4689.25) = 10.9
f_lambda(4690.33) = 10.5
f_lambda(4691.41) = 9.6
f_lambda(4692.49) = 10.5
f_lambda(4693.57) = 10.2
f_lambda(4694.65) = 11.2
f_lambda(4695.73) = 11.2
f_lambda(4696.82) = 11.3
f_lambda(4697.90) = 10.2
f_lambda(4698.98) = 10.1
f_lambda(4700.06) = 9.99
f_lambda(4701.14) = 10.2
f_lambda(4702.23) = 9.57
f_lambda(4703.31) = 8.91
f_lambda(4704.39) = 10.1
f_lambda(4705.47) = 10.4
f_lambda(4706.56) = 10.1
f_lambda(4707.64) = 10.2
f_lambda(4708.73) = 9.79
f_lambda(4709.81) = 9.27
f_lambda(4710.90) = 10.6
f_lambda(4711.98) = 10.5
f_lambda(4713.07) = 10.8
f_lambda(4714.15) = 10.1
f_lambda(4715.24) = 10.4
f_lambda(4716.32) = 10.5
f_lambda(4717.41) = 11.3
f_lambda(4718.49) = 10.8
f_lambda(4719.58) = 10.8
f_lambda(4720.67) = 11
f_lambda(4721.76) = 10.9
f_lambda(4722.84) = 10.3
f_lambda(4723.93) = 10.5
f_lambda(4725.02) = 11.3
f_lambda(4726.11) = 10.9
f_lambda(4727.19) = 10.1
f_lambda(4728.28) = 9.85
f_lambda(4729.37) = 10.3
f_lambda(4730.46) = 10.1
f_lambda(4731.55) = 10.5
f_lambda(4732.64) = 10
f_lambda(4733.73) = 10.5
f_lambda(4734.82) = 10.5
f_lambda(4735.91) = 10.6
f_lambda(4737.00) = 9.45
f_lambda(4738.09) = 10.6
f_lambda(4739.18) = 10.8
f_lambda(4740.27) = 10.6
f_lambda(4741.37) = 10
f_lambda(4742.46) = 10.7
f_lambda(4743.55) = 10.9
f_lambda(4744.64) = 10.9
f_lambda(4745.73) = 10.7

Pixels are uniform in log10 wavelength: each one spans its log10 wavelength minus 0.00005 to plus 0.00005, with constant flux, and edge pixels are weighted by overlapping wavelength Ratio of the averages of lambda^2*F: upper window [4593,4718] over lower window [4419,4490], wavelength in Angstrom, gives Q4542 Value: 1.3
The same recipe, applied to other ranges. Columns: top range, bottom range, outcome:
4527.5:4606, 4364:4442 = 1.28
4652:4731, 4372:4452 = 1.40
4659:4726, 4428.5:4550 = 1.20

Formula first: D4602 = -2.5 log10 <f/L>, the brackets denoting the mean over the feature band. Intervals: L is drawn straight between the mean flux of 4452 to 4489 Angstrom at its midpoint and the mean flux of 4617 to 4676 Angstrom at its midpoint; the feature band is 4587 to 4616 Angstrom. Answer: -0.043 mag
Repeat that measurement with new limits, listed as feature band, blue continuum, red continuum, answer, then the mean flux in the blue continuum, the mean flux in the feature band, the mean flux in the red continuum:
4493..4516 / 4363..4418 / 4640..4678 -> -0.13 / 8.25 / 10.3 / 10.3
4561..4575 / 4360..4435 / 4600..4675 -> -0.08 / 8.44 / 10.5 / 10.3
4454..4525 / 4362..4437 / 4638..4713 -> -0.08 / 8.37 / 9.69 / 10.3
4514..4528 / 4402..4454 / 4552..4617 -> -0.05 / 8.64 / 10.1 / 10.3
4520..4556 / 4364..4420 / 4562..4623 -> 0.04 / 8.29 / 9.45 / 10.3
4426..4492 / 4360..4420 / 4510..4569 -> 0.01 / 8.39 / 9.01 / 9.91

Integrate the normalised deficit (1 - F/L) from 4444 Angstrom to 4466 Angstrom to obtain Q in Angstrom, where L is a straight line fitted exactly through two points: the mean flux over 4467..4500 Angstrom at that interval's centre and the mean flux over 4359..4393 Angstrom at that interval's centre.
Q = 1.9 Angstrom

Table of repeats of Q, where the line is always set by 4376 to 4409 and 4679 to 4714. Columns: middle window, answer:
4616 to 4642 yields -1.6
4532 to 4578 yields -4.5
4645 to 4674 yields -0.6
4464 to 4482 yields -2.1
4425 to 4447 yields -1.4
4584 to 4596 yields -0.8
